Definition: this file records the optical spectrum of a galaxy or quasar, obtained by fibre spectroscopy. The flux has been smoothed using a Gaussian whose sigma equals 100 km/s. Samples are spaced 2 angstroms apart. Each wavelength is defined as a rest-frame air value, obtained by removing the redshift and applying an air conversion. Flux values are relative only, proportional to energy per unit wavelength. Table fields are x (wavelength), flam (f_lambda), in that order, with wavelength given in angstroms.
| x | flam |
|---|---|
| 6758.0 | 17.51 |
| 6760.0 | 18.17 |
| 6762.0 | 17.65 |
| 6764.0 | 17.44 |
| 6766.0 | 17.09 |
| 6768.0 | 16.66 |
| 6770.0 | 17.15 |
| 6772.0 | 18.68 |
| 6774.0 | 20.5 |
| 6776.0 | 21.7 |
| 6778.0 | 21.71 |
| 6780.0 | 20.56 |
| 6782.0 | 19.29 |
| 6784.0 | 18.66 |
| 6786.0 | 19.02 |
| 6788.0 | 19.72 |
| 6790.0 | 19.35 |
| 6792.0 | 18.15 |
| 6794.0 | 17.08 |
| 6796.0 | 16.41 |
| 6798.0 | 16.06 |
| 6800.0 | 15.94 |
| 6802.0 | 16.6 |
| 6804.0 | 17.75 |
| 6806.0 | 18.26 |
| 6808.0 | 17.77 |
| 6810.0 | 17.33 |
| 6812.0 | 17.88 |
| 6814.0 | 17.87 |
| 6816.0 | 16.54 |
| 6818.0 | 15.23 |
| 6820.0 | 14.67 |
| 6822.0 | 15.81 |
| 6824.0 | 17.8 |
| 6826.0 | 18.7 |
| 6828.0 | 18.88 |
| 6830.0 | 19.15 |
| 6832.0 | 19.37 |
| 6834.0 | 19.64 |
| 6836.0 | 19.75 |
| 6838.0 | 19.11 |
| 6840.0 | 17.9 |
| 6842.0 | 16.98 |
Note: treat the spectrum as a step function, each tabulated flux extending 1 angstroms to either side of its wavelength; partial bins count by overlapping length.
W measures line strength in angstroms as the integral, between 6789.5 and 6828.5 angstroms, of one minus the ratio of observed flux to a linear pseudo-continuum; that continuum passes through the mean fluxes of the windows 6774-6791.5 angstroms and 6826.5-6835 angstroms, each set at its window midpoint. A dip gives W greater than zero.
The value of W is 4.81 angstroms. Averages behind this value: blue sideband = 20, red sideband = 19.2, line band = 17.2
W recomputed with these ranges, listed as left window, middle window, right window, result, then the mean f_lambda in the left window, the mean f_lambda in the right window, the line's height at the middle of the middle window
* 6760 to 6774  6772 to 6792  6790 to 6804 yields -2.94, 17.7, 17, 17.3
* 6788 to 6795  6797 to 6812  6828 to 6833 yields 1.22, 18.4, 19.2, 18.7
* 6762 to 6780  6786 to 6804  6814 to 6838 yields 0.89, 18.9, 17.8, 18.4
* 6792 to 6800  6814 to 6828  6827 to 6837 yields 1.36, 16.6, 19.4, 18.5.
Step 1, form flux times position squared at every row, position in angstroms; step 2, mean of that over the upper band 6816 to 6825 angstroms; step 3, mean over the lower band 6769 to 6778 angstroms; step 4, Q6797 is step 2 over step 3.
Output 0.82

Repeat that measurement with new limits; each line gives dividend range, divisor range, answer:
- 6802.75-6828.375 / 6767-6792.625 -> 0.90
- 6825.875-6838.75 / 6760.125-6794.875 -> 1.04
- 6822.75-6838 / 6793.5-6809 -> 1.13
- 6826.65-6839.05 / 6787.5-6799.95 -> 1.11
